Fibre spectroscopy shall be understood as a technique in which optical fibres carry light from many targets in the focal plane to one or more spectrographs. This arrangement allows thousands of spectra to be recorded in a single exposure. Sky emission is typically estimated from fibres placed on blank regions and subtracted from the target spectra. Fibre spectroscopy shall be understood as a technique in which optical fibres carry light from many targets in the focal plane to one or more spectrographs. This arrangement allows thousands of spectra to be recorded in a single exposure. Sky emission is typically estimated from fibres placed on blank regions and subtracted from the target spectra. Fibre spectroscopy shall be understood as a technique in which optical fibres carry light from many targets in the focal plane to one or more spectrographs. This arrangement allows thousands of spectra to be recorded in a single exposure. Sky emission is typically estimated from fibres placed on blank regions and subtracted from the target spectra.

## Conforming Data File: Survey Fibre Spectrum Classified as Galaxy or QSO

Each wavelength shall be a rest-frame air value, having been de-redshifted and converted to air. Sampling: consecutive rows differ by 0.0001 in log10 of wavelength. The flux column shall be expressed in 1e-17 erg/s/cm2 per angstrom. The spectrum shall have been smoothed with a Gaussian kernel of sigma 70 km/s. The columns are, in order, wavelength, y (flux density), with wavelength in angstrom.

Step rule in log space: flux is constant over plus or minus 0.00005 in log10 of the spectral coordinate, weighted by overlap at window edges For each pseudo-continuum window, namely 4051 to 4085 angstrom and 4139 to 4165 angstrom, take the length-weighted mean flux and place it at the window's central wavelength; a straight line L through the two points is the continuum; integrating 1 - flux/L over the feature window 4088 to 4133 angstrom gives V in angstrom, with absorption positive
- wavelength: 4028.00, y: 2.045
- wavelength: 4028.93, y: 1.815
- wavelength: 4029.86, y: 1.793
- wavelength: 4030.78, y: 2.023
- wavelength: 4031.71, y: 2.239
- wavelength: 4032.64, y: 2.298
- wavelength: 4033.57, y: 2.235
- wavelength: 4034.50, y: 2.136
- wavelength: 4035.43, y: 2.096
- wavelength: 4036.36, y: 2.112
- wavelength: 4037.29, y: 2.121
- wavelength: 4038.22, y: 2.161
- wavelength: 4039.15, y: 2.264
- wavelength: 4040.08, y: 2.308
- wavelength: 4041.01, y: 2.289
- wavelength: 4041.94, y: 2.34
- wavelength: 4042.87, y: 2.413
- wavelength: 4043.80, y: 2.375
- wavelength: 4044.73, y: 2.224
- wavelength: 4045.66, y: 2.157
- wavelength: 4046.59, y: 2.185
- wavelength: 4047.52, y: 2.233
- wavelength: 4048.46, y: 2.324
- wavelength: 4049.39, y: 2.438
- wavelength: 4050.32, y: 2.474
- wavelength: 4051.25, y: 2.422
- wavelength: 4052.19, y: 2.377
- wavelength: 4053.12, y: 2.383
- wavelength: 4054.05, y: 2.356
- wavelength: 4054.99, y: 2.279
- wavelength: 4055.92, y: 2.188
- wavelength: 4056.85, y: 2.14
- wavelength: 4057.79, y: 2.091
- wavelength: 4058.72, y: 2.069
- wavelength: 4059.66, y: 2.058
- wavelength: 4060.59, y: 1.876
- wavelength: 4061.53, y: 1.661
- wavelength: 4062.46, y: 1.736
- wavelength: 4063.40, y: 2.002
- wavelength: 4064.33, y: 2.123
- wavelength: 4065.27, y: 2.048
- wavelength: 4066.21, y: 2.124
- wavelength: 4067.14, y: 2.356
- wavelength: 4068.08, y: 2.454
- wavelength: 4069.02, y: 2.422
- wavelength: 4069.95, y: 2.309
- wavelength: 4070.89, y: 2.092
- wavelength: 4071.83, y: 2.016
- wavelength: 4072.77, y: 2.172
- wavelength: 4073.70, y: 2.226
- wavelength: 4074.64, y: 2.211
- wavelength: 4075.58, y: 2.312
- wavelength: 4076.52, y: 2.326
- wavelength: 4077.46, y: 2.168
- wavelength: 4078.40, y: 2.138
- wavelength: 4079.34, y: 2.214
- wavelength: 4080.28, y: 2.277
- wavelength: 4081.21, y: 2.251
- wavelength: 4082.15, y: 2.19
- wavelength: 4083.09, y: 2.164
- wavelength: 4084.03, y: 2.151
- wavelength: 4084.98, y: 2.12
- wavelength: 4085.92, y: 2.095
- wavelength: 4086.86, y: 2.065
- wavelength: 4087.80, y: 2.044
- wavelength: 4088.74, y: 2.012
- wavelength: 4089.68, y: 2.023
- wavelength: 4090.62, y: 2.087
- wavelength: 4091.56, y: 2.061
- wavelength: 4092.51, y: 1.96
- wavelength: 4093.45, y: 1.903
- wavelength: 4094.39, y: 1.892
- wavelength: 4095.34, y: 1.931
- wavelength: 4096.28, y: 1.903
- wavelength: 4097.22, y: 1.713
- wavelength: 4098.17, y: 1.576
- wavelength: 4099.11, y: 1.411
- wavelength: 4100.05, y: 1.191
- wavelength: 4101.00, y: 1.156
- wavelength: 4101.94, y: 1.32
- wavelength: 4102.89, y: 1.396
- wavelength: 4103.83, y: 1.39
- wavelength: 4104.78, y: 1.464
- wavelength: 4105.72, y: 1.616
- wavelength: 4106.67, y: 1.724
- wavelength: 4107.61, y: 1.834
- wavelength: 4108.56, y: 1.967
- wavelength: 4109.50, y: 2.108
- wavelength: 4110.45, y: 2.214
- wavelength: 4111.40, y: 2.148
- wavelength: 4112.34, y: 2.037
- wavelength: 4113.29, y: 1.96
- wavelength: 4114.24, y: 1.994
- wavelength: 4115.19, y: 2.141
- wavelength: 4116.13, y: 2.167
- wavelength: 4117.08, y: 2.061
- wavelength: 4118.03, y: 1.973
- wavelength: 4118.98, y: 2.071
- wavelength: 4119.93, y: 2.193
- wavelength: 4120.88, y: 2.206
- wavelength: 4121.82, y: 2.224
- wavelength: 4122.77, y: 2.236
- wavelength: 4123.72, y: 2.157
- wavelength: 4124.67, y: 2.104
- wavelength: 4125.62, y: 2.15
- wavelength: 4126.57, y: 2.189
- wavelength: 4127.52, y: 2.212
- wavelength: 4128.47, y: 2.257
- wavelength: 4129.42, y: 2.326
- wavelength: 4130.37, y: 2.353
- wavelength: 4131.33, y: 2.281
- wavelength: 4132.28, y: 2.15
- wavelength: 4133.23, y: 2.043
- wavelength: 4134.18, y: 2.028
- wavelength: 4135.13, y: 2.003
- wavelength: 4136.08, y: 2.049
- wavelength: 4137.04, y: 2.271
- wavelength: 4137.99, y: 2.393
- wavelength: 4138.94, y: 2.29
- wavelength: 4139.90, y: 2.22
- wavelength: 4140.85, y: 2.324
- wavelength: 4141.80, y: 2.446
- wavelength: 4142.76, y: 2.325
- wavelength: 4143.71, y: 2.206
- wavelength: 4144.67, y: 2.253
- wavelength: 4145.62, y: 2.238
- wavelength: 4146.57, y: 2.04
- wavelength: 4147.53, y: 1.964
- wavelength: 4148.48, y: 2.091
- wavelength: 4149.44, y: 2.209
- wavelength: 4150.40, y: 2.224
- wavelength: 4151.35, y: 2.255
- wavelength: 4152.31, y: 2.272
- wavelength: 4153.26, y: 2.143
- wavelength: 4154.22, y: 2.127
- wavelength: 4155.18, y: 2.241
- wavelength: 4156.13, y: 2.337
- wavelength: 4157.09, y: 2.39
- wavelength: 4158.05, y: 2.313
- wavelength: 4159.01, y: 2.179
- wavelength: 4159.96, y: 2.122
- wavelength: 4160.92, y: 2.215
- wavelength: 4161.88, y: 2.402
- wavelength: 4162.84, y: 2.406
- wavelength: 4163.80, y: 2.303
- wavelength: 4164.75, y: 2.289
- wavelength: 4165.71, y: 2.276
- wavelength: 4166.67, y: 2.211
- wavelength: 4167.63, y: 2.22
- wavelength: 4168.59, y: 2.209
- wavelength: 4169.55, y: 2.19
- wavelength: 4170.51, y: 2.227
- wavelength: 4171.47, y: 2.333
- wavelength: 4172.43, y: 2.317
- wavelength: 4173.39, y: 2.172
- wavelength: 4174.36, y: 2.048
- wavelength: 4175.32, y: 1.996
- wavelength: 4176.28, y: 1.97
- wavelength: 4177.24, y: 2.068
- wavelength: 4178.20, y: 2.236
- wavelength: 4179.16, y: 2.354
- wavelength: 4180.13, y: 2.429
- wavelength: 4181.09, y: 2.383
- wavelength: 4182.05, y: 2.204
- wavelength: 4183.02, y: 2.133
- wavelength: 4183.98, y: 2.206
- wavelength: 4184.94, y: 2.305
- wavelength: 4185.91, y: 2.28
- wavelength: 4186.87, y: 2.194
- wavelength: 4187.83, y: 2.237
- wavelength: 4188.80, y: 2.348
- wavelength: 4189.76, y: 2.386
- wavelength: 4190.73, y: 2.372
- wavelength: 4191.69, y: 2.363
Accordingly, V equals 5.3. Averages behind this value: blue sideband 2.17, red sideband 2.24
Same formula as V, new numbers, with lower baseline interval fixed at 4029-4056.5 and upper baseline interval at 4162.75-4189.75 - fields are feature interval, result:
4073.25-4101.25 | 3.03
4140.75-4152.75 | 0.11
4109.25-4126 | 0.89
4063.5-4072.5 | 0.14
